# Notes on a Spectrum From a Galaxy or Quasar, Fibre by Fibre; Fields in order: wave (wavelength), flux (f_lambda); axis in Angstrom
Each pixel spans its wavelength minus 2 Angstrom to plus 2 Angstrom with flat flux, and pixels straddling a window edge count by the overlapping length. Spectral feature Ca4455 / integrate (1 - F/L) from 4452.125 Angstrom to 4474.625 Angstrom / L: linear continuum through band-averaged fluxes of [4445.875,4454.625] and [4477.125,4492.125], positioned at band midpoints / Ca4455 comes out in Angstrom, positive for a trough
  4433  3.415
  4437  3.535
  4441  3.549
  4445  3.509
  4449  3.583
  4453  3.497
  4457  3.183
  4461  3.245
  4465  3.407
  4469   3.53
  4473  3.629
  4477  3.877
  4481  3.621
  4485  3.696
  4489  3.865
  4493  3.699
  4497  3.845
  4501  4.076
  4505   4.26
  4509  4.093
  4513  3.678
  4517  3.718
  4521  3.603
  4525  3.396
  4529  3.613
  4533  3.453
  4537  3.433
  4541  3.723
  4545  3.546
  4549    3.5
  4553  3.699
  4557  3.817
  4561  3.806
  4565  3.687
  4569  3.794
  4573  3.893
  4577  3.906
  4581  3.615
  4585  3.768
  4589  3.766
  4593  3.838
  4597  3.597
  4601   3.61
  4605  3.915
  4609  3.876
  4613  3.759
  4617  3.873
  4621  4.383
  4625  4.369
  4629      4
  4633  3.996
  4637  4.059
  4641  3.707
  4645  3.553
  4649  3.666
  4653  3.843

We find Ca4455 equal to 1.3 Angstrom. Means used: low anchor 3.54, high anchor 3.74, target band 3.41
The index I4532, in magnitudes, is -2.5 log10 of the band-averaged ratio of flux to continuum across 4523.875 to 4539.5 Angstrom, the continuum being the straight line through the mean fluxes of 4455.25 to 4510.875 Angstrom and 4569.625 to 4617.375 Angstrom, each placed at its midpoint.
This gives 0.08 mag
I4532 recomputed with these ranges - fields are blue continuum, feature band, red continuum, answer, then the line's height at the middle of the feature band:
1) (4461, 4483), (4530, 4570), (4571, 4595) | 0.03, 3.73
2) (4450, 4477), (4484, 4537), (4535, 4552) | -0.07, 3.52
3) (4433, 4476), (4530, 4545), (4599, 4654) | 0.04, 3.68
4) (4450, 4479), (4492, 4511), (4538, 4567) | -0.13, 3.56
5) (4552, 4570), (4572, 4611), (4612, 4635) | 0.04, 3.92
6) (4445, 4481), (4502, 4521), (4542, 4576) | -0.09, 3.61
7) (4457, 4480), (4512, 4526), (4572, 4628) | 0.01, 3.65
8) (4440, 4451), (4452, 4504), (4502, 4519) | 0.03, 3.75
